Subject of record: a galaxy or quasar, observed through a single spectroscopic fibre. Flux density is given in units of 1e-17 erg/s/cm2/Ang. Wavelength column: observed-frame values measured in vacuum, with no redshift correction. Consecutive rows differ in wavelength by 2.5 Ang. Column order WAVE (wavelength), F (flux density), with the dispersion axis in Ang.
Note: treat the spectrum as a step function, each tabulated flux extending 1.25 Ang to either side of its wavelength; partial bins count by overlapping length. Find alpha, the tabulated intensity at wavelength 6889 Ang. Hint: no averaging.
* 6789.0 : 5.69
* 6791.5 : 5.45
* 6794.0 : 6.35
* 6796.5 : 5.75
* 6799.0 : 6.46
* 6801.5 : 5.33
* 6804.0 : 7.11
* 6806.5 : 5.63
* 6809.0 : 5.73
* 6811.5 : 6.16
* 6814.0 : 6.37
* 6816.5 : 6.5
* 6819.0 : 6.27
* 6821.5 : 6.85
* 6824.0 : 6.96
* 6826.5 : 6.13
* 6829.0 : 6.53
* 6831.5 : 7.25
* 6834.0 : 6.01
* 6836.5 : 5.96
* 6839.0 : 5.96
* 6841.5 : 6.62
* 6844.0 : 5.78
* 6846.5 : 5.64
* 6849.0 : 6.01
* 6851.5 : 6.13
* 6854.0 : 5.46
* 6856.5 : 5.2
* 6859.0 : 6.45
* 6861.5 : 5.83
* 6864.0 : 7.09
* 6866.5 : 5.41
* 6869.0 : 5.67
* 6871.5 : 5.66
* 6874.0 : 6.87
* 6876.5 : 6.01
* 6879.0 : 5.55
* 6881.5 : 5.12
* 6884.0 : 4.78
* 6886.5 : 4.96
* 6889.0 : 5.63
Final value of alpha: 5.63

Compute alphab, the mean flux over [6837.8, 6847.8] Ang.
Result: 6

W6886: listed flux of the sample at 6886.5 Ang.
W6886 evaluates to 4.96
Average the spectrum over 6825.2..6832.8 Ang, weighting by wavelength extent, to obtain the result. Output 6.63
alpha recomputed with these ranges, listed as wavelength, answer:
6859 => 6.45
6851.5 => 6.13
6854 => 5.46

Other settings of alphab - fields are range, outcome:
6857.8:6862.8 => 6.15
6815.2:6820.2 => 6.39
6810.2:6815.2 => 6.26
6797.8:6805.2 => 6.29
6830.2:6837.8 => 6.4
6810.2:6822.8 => 6.43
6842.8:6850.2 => 5.81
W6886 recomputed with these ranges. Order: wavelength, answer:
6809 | 5.73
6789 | 5.69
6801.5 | 5.33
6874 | 6.87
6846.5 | 5.64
